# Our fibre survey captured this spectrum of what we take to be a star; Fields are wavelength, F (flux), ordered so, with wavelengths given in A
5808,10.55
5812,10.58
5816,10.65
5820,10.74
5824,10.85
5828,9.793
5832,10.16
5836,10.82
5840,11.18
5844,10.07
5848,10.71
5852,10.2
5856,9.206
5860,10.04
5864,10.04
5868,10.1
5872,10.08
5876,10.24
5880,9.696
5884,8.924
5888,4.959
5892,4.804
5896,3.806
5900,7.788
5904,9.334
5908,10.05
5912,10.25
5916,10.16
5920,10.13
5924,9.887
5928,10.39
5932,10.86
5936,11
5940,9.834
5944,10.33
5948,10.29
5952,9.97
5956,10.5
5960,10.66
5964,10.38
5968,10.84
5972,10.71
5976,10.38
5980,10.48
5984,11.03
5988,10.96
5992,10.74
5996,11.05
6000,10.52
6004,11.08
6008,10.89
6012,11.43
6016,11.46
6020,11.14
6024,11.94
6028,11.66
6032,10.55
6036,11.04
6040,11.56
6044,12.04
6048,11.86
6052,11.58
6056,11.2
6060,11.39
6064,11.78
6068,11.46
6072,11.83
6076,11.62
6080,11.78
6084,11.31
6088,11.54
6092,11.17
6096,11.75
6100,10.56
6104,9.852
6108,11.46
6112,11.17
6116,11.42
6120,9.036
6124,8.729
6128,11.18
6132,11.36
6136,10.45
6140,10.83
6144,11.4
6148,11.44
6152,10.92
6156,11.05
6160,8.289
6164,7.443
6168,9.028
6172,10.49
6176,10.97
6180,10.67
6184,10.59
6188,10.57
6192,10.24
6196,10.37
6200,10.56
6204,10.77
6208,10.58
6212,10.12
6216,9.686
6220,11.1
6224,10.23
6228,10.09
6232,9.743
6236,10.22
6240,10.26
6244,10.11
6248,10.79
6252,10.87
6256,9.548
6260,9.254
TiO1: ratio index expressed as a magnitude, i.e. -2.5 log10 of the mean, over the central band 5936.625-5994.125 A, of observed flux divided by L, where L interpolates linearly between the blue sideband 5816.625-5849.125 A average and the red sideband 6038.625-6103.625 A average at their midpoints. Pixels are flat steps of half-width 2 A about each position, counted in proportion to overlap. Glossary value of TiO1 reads 0.05 mag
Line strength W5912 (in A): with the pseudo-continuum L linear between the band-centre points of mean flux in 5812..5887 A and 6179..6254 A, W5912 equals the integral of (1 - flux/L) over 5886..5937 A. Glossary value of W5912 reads 7.5 A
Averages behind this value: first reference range 10.1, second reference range 10.4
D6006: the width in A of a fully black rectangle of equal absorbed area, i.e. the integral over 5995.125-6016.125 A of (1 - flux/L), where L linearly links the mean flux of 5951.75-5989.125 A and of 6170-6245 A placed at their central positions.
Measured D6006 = -0.9 A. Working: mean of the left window 10.6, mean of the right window 10.4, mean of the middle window 11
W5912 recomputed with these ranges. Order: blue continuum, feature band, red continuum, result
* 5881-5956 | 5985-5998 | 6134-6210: -2.03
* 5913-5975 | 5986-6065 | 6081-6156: -4.94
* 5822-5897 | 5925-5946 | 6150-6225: -2.06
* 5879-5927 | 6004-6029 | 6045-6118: -2.70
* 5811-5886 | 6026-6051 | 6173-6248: -2.79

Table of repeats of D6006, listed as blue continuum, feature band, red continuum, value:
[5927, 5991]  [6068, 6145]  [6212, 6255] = -4.2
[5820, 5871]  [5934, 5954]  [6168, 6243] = 0.0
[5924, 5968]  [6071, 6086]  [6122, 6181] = -1.9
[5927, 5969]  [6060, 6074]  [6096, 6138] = -1.5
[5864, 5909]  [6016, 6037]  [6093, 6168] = -4.0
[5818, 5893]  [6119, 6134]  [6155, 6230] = -0.1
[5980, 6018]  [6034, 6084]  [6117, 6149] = -3.7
